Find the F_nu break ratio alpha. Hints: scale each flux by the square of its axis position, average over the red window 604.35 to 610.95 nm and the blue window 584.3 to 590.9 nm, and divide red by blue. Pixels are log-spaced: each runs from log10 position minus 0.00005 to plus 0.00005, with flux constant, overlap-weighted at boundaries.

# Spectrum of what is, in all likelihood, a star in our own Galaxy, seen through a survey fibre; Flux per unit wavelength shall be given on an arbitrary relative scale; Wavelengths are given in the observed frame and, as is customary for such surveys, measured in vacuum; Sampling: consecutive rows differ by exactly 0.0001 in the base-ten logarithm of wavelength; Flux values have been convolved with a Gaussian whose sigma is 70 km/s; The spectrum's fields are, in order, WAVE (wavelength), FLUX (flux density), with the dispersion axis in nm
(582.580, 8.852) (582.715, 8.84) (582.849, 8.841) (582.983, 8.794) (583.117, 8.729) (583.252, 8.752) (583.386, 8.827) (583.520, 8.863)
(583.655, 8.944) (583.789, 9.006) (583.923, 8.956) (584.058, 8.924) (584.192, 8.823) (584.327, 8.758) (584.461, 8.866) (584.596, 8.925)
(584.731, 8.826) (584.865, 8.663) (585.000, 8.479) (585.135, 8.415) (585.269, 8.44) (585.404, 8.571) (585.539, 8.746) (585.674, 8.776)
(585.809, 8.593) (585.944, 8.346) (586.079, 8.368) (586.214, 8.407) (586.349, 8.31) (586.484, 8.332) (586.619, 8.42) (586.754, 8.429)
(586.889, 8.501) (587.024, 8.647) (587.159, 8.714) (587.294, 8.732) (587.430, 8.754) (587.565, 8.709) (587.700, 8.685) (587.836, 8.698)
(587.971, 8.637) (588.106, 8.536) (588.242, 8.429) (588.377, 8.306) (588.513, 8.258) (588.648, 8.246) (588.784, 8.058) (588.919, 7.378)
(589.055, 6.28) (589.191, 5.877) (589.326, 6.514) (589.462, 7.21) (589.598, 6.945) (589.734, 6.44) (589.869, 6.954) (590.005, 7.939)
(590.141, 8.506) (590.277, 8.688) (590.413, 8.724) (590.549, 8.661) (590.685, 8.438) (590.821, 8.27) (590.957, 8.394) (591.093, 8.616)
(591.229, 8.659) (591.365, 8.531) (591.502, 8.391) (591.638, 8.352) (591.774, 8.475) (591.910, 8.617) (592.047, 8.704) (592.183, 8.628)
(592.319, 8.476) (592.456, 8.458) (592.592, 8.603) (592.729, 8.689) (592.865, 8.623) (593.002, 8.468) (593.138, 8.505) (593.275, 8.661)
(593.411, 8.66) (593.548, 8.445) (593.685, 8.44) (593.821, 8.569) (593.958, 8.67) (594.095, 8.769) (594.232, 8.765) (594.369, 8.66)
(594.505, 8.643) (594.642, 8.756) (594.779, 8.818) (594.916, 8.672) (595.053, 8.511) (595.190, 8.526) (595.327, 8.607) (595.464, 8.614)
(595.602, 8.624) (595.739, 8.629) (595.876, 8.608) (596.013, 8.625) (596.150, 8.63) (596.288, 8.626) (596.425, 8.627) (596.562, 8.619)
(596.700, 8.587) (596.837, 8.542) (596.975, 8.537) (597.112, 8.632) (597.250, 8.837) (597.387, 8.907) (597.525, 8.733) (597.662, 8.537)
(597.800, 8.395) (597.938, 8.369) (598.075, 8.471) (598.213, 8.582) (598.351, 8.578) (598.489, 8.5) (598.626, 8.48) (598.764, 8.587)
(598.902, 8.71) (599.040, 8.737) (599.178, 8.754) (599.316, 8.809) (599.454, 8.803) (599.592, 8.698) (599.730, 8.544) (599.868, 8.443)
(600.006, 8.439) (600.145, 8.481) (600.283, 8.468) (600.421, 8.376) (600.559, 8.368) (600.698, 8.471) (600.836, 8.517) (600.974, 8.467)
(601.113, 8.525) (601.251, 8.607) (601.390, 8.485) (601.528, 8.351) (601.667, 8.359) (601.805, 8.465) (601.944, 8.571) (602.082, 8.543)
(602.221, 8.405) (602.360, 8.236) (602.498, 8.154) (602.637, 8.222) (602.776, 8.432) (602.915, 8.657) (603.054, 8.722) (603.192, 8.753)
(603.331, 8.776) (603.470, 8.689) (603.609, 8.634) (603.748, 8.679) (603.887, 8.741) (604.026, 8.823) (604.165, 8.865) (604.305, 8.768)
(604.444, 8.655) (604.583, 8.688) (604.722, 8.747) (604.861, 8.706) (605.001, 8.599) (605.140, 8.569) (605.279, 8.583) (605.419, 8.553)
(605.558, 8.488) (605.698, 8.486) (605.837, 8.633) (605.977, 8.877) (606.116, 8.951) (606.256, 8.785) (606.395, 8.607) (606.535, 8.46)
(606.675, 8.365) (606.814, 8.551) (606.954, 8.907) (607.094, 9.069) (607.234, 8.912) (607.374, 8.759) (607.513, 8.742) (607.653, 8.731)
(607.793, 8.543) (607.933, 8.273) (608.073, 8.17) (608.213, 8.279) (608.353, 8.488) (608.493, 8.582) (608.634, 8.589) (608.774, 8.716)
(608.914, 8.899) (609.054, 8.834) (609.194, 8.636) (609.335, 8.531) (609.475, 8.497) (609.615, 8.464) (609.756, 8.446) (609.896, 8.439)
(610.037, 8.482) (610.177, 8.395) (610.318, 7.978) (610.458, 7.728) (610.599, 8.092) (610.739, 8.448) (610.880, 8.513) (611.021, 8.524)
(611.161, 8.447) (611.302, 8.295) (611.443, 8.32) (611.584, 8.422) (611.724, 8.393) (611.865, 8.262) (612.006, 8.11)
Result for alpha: 1.11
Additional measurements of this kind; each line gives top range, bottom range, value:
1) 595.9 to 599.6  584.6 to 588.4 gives 1.05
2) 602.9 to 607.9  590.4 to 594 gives 1.06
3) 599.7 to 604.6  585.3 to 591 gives 1.10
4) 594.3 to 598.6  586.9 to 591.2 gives 1.10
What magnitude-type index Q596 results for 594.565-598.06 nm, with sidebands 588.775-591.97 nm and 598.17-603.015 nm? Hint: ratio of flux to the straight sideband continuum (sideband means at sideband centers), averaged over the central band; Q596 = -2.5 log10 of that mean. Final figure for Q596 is -0.05 mag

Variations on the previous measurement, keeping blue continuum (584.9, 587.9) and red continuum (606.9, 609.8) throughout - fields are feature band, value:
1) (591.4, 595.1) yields 0.00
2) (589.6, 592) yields 0.04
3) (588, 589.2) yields 0.10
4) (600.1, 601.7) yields 0.02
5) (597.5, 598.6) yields 0.01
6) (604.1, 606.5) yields -0.01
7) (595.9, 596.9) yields 0.00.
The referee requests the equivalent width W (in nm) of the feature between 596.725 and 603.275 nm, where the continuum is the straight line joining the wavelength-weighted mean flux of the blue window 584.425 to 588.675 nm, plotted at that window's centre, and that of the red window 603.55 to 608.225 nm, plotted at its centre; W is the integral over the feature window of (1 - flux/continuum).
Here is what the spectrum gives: 0.067 nm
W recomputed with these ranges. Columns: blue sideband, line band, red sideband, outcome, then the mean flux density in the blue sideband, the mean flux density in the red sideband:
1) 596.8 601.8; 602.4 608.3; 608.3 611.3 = -0.09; 8.56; 8.46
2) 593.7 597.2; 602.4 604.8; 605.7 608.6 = 0.00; 8.63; 8.63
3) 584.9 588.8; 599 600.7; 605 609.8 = 0.00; 8.51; 8.62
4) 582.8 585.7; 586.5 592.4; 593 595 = 0.36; 8.77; 8.64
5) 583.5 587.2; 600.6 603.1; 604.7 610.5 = 0.04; 8.64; 8.57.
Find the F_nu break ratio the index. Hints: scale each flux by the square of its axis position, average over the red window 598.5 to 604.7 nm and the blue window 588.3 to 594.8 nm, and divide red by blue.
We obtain 1.08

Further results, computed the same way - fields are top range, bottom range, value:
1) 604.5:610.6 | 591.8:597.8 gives 1.04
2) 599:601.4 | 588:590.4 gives 1.17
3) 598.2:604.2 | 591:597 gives 1.02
